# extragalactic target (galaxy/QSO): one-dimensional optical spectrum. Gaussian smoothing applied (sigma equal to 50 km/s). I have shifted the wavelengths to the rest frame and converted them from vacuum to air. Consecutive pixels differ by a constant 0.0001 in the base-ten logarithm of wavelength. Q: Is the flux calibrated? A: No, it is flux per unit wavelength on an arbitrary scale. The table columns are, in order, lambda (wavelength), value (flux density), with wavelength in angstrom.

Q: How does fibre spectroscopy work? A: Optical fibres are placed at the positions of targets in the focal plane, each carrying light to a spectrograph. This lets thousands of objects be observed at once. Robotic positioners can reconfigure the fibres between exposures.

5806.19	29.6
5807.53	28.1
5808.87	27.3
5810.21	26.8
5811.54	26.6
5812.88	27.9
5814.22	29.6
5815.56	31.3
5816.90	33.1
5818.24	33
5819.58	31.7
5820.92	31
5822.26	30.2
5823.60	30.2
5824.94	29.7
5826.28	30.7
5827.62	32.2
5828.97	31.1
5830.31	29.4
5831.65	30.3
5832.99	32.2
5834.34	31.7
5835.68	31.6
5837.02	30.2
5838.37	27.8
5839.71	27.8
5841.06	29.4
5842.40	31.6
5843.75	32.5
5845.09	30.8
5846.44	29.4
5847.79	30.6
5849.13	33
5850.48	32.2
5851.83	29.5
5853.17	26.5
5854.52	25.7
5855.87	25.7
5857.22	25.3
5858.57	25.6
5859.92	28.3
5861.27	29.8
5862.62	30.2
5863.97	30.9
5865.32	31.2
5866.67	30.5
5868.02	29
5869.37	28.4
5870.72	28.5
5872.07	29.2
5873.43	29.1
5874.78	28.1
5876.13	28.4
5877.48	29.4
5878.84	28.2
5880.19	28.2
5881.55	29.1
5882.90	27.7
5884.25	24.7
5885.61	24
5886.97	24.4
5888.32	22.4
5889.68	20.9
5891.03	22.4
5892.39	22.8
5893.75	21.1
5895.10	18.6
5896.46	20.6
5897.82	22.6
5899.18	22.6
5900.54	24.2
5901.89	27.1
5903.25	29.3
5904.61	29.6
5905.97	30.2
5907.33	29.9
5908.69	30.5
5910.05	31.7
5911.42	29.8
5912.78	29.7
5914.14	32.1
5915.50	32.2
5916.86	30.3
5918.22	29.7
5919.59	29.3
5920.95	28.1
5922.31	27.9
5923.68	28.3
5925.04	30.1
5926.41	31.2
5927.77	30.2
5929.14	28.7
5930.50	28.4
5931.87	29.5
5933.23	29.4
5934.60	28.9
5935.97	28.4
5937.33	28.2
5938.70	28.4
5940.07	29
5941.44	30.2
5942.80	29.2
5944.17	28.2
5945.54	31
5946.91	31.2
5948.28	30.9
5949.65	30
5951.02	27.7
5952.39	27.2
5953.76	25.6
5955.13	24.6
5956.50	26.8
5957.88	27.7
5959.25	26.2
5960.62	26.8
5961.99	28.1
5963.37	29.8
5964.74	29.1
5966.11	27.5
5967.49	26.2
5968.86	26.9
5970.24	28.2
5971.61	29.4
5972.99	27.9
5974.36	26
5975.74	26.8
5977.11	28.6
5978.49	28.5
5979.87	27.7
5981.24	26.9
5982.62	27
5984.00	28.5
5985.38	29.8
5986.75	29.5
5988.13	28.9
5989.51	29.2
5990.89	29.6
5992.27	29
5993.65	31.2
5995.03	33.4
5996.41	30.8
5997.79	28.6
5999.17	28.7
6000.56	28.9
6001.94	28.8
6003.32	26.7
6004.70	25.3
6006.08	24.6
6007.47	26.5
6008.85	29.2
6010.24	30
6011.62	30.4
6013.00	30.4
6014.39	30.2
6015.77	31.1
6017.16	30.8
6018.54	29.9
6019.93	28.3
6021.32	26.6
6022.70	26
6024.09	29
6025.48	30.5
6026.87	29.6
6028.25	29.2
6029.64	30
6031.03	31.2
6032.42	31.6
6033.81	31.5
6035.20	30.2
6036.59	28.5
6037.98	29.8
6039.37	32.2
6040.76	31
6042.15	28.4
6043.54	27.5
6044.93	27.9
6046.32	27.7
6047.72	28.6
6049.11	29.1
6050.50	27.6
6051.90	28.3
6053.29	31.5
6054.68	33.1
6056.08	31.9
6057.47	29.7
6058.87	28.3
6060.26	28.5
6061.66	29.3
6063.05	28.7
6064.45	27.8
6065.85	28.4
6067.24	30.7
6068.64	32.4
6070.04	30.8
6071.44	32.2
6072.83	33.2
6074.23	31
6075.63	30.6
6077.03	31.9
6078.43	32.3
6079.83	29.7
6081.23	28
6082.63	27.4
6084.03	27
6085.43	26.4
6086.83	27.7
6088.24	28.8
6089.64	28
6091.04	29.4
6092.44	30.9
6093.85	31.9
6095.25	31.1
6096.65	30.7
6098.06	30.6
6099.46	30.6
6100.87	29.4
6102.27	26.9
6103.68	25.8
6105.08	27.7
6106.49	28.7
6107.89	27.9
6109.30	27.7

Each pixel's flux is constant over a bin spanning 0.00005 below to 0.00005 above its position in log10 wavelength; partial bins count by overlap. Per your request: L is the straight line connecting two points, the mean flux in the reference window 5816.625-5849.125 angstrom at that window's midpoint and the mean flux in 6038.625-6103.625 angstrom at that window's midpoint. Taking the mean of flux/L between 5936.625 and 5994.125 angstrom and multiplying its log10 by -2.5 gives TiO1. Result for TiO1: 0.07 mag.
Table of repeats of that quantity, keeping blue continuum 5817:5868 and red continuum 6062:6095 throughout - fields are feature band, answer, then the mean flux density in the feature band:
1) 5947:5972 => 0.08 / 27.8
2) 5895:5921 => 0.07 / 28.1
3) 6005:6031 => 0.03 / 29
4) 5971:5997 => 0.04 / 28.9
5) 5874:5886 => 0.09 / 27.6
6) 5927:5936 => 0.03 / 29.1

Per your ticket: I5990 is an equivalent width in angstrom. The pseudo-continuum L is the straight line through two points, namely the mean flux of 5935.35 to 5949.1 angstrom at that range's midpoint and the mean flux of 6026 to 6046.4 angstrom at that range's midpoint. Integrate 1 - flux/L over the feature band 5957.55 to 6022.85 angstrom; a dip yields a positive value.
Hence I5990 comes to 2.59 angstrom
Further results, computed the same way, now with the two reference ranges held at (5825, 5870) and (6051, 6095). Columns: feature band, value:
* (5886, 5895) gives 2.3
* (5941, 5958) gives 0.7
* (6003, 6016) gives 0.6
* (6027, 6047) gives 0.1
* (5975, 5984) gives 0.7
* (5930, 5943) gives 0.4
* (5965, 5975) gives 0.8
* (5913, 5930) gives 0.0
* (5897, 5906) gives 1.1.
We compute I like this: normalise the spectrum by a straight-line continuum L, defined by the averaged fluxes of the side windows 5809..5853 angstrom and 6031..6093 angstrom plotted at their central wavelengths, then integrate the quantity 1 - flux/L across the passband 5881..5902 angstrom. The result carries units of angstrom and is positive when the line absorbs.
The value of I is 4.8 angstrom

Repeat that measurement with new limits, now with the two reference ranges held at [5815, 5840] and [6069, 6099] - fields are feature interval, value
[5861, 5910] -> 6.16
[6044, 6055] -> 0.39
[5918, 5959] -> 2.32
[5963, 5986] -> 1.87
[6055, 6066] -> 0.31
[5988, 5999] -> 0.08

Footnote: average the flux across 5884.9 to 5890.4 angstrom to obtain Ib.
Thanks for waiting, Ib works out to 22.9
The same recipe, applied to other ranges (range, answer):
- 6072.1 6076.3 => 31.7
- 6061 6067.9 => 29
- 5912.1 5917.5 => 31.1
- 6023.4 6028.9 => 29.6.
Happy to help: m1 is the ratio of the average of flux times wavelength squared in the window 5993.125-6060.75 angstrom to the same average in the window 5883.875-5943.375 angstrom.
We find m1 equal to 1.1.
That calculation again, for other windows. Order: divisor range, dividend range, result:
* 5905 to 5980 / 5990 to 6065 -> 1.05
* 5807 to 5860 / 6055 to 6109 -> 1.08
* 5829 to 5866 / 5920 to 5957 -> 1.00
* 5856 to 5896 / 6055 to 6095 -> 1.19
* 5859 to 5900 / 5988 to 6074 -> 1.18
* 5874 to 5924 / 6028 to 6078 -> 1.17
